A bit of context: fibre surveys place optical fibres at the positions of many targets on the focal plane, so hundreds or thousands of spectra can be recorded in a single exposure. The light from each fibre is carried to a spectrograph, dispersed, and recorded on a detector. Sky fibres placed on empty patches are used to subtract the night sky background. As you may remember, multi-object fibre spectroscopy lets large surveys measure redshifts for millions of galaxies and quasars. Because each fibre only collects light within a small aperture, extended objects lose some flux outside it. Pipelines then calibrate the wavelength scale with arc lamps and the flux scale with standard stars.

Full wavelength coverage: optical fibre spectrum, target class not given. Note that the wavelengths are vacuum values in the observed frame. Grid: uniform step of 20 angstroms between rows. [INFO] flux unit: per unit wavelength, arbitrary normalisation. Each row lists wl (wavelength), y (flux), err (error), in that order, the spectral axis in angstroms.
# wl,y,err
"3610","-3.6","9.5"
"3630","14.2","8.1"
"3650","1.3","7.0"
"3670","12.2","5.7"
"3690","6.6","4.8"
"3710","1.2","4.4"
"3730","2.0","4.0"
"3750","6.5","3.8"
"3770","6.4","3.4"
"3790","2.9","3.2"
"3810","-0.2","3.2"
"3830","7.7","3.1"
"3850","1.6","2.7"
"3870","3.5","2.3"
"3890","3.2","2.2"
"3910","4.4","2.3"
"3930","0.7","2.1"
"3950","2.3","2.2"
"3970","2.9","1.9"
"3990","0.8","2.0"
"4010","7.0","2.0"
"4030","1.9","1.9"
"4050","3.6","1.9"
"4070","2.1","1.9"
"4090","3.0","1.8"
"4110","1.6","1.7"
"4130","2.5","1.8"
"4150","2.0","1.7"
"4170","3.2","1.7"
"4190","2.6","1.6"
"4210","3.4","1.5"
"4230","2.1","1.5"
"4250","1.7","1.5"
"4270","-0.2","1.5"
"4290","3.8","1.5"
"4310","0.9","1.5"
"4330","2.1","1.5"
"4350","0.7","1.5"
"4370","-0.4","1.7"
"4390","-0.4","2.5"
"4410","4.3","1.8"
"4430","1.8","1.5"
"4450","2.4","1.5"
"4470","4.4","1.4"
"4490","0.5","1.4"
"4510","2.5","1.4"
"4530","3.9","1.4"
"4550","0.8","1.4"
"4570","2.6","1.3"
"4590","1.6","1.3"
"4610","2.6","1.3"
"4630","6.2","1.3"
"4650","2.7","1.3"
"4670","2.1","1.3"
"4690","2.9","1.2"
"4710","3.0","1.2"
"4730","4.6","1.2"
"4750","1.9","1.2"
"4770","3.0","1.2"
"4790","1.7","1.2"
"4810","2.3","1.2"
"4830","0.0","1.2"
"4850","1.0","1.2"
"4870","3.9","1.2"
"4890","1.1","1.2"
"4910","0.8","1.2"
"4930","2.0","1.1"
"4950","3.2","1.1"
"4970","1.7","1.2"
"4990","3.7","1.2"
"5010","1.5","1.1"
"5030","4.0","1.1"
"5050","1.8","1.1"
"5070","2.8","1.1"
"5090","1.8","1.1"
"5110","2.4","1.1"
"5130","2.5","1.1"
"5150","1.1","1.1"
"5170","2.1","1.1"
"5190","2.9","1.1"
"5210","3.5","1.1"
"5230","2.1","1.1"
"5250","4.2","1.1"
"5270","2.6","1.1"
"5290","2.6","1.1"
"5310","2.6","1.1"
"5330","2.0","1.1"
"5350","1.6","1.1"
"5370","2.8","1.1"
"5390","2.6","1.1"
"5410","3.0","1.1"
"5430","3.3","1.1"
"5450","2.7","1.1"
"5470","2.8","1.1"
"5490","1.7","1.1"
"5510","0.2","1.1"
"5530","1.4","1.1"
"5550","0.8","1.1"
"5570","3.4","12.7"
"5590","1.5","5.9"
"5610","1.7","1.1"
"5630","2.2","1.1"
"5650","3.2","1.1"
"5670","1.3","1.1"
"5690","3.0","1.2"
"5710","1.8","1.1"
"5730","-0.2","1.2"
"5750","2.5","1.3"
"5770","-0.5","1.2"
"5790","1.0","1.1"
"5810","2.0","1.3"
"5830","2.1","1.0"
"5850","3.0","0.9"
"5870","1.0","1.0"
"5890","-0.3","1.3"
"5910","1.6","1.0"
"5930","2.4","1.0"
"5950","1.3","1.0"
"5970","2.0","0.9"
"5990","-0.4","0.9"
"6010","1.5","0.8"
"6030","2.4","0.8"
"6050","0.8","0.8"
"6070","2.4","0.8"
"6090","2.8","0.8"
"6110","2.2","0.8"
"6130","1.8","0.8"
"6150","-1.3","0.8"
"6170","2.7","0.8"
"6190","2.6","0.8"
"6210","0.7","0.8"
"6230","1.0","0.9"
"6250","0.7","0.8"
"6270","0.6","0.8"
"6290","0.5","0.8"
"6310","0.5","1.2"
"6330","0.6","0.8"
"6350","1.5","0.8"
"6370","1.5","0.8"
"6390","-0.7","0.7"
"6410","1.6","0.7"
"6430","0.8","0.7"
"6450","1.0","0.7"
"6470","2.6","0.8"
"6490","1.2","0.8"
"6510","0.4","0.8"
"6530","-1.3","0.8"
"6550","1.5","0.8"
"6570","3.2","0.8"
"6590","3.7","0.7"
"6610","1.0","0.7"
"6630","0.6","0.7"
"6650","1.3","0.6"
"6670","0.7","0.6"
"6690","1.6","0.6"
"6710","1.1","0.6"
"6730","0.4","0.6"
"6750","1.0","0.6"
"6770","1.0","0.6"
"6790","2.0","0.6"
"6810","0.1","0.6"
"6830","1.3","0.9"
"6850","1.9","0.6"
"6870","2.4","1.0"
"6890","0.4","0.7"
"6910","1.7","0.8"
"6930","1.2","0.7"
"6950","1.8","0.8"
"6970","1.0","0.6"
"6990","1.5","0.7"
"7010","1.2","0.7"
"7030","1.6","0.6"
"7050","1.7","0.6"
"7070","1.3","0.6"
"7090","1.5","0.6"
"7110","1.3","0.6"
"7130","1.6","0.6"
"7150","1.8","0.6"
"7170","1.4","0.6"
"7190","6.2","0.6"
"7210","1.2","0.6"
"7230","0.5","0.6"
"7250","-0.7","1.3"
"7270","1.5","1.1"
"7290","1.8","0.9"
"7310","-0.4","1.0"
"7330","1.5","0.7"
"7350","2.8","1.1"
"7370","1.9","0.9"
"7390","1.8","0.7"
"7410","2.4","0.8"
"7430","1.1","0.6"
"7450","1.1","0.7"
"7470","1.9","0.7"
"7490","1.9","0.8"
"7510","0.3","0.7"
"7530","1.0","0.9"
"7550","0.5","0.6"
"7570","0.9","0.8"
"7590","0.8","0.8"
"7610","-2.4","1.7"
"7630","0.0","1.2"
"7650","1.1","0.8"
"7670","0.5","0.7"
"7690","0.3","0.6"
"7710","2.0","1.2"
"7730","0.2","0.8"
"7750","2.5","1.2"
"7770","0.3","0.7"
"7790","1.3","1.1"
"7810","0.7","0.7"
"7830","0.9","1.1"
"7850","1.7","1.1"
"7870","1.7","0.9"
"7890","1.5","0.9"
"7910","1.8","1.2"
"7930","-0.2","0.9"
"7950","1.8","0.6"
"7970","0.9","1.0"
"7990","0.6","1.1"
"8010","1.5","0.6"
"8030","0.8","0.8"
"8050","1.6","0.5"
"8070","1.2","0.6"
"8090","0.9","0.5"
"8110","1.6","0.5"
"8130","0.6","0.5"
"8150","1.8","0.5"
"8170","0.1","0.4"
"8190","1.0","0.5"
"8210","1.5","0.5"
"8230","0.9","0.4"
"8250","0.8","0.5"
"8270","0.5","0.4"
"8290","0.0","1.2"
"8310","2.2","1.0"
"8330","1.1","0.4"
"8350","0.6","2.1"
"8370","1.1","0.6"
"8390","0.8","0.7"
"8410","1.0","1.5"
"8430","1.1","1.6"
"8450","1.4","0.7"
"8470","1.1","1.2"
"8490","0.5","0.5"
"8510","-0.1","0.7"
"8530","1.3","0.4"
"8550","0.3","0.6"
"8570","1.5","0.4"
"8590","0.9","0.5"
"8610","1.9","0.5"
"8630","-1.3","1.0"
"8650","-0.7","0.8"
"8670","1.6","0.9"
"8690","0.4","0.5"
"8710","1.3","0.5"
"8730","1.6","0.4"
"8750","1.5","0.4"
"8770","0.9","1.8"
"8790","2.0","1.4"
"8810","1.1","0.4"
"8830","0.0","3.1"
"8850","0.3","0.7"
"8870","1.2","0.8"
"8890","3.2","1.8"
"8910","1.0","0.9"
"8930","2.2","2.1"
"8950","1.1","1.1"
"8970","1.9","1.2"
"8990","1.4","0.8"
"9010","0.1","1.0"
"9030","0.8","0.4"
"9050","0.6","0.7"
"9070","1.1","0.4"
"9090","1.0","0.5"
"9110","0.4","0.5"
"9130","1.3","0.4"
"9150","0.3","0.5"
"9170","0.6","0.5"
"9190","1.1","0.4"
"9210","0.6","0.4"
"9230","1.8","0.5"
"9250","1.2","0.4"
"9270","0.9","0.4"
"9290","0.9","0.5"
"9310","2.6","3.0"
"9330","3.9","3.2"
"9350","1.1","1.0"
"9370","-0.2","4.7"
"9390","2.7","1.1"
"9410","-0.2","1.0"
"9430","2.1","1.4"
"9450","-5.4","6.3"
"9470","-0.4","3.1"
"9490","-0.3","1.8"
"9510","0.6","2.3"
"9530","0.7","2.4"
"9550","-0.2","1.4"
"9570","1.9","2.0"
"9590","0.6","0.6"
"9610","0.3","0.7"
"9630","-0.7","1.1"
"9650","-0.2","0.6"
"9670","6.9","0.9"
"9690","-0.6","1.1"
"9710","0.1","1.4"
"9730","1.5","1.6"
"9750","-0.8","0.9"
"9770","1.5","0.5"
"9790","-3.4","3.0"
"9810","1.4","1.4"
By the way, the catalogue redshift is 0.93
